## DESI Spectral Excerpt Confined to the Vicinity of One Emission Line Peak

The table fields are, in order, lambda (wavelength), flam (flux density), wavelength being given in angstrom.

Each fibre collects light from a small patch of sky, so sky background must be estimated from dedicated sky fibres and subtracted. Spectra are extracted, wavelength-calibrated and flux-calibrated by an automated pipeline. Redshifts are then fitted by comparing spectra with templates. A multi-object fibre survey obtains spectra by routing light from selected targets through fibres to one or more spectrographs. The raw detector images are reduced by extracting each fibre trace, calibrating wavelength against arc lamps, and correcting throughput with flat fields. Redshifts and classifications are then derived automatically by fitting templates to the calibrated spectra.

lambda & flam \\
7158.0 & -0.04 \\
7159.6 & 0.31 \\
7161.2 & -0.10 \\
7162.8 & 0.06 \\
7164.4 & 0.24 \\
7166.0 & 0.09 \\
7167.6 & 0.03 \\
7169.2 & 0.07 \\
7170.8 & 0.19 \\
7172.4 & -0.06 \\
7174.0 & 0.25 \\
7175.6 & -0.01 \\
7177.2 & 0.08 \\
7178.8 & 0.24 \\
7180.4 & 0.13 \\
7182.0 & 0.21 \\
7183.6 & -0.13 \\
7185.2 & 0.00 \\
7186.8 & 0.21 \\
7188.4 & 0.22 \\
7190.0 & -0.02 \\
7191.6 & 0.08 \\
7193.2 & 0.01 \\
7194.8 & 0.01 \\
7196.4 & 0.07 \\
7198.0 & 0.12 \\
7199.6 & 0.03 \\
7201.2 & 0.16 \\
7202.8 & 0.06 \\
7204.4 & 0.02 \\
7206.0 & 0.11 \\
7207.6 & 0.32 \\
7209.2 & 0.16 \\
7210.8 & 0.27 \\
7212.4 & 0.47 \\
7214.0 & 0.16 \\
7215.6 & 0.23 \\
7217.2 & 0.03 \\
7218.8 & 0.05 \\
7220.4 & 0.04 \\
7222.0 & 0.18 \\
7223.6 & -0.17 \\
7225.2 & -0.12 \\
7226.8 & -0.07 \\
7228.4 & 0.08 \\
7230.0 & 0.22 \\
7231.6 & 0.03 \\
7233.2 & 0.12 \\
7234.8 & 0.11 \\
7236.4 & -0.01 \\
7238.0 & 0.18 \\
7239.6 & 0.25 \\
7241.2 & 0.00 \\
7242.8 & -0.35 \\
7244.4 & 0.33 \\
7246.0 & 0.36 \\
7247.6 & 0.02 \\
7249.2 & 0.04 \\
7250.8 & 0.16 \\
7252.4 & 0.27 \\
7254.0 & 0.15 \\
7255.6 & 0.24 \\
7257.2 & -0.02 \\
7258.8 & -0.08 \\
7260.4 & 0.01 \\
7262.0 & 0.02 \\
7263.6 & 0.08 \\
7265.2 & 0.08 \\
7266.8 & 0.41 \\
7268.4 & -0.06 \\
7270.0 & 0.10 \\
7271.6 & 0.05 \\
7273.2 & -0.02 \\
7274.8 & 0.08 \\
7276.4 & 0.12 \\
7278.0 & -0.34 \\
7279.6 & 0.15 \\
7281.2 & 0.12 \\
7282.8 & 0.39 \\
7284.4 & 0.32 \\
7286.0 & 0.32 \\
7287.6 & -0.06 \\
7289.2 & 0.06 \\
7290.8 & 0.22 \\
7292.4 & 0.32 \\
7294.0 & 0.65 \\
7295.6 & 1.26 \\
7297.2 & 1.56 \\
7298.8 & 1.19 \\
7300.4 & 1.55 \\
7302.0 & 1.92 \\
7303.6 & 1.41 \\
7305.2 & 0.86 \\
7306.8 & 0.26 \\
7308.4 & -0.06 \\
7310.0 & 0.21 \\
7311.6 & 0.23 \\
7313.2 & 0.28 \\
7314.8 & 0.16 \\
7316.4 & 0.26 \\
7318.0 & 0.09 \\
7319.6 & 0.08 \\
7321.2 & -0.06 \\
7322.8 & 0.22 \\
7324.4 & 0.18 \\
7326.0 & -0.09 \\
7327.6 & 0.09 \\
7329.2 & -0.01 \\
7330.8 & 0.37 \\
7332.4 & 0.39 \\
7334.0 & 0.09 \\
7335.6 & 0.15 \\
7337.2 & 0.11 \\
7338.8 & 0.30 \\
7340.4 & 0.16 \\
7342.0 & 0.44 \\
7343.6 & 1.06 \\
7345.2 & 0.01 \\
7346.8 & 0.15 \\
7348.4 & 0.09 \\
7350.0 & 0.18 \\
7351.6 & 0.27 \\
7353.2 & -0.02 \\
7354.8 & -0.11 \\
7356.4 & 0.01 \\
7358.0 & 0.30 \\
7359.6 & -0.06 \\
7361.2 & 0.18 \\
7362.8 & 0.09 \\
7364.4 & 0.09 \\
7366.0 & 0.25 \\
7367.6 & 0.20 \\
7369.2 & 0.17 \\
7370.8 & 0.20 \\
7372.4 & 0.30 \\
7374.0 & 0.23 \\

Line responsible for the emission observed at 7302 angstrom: [O II] 3727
